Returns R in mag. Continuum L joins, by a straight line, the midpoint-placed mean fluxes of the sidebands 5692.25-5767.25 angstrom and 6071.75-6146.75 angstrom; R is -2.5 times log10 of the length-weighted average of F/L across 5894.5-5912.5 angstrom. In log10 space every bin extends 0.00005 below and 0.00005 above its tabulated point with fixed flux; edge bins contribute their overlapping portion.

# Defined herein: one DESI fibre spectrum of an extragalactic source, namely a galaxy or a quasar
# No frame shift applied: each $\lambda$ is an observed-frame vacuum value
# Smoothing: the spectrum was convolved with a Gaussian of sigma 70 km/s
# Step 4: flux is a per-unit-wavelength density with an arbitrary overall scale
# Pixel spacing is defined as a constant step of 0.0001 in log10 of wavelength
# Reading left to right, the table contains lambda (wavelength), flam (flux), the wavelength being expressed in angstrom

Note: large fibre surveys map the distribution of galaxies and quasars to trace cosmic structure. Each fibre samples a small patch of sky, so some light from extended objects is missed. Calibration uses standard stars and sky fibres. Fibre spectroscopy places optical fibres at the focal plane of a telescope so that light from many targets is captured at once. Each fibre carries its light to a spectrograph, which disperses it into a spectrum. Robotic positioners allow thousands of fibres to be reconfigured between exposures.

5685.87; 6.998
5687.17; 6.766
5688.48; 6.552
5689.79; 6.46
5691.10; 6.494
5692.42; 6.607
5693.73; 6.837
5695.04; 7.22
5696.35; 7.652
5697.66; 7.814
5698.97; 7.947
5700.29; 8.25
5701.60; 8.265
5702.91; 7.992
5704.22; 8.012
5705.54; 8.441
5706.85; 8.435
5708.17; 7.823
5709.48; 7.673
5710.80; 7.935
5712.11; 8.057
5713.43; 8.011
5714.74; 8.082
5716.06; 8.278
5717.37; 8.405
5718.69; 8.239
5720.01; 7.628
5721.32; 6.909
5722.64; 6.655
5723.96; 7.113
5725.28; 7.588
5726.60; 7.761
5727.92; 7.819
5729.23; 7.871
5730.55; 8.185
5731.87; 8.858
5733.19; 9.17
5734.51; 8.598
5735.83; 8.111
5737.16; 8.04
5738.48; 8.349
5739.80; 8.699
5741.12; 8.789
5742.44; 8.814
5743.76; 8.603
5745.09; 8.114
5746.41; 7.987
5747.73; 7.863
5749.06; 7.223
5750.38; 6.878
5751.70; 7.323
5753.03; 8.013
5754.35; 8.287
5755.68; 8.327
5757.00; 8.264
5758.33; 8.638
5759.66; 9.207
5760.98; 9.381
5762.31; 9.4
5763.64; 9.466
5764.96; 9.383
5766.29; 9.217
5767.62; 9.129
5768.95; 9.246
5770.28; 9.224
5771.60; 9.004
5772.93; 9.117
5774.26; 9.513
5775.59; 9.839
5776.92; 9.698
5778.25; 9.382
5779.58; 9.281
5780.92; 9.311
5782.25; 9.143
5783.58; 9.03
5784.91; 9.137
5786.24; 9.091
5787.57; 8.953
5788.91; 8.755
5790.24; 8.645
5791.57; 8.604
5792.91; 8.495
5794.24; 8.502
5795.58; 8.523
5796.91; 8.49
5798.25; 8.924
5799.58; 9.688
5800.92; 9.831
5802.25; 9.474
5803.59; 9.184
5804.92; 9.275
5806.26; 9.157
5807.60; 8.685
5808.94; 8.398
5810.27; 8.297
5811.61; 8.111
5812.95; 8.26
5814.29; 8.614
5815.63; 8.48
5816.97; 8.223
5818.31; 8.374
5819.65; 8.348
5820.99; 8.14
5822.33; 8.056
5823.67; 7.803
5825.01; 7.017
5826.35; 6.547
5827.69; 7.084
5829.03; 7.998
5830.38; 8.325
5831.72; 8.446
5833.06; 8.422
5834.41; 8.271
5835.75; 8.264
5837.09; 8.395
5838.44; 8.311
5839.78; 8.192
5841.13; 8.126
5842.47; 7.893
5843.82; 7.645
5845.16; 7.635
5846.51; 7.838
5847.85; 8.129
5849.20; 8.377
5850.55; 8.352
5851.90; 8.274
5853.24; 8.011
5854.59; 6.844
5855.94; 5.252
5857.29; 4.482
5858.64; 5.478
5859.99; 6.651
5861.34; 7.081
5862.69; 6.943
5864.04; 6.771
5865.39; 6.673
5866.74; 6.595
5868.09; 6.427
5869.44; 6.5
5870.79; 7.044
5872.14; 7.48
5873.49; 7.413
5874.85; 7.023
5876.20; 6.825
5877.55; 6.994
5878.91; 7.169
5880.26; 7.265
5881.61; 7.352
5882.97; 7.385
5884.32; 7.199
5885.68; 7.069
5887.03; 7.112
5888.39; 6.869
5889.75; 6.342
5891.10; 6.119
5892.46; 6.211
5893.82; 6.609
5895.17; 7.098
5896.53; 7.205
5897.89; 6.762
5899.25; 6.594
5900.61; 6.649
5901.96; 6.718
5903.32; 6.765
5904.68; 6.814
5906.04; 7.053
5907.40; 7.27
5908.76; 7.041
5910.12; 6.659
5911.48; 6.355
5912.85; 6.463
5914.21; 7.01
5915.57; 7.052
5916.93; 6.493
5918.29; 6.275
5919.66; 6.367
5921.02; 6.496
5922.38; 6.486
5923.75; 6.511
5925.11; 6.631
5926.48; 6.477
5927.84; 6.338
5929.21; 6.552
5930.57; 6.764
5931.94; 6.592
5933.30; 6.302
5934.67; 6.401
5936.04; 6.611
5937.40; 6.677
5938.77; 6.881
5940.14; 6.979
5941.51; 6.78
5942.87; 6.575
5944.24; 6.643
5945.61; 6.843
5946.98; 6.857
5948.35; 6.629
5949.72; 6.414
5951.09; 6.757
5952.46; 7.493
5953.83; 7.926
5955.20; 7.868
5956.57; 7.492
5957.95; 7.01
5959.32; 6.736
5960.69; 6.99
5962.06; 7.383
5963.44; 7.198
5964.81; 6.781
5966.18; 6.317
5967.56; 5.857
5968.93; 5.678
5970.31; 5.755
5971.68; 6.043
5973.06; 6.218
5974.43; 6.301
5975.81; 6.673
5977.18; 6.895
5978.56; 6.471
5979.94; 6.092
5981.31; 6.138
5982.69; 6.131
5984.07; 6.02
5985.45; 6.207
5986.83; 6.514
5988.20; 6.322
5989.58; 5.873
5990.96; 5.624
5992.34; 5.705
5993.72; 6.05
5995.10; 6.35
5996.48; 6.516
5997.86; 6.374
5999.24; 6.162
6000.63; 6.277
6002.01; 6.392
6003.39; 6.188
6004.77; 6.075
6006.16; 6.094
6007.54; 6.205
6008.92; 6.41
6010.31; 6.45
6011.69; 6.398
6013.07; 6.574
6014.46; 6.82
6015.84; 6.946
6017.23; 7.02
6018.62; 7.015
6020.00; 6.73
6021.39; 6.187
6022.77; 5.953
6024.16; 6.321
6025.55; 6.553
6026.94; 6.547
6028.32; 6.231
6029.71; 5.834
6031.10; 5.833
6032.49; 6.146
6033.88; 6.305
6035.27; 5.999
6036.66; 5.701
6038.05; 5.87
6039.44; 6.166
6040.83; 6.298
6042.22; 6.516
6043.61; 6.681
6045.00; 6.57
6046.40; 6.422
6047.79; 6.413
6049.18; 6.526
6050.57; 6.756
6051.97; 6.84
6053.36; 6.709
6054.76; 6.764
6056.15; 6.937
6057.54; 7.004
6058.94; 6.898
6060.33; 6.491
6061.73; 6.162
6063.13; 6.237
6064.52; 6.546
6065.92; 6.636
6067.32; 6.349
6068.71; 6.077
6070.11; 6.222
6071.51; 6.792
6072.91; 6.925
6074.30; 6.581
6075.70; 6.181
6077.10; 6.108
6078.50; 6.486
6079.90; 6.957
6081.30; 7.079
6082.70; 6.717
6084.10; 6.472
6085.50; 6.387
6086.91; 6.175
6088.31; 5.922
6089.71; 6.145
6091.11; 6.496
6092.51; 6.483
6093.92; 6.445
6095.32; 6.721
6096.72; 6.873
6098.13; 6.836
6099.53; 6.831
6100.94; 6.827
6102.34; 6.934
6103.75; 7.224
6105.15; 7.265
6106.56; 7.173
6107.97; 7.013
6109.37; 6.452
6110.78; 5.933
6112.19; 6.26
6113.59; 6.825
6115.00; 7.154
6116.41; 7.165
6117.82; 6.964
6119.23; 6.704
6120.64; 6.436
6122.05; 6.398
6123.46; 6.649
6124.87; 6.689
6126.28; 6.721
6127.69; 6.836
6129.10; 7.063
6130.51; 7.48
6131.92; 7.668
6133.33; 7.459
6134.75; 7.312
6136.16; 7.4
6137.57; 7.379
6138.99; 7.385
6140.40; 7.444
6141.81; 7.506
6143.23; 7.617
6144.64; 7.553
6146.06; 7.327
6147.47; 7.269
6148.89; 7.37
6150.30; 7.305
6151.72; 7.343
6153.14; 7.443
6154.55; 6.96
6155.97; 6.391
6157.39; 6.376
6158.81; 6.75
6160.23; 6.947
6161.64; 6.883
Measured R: 0.107 mag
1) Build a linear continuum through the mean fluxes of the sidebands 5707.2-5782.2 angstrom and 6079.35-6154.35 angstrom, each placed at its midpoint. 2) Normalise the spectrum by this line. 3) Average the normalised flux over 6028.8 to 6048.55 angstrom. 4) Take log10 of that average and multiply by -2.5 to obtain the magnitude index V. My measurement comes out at 0.170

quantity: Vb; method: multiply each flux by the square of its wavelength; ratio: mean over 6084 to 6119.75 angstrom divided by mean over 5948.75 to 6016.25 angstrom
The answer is 1.07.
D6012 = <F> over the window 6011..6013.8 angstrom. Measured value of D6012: 6.49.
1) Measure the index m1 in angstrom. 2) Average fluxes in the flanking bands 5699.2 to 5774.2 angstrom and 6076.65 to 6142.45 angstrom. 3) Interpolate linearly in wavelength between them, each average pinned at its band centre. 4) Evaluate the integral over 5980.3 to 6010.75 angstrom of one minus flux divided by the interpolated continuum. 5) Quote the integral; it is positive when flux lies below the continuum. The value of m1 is 4.6 angstrom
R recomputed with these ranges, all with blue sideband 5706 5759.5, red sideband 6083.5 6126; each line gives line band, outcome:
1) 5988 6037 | 0.12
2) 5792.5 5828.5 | -0.09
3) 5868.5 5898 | 0.08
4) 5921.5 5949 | 0.10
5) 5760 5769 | -0.18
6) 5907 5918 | 0.09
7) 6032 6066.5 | 0.07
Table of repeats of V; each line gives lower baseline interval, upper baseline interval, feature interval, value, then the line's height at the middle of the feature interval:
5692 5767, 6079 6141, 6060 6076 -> 0.09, 6.98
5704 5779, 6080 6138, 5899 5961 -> 0.12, 7.58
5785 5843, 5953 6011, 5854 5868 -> 0.25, 7.88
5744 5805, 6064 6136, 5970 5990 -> 0.20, 7.5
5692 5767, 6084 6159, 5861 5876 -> 0.12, 7.69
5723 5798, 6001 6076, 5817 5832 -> 0.04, 8.12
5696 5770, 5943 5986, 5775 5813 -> -0.15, 7.81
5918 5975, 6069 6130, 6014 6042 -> 0.06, 6.66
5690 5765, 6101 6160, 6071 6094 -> 0.11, 7.16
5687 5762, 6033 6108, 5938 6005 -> 0.07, 6.95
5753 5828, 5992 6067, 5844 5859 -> 0.14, 8.17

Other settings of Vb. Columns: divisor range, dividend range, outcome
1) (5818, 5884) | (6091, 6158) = 1.03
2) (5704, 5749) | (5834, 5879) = 0.94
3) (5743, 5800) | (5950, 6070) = 0.80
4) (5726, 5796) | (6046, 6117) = 0.85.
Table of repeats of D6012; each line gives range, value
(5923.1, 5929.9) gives 6.51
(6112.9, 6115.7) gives 6.98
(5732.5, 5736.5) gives 8.61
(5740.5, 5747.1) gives 8.46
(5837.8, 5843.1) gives 8.14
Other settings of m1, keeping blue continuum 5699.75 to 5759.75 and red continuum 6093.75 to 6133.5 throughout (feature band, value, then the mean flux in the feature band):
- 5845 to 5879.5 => 2.9 angstrom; 7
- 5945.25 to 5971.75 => 1.9 angstrom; 6.82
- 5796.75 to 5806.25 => -1.8 angstrom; 9.3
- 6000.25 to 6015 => 1.7 angstrom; 6.35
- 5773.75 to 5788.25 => -2.6 angstrom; 9.3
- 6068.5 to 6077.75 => 0.7 angstrom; 6.43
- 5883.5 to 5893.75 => 1.2 angstrom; 6.7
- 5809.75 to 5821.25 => -0.8 angstrom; 8.32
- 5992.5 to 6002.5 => 1.3 angstrom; 6.27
